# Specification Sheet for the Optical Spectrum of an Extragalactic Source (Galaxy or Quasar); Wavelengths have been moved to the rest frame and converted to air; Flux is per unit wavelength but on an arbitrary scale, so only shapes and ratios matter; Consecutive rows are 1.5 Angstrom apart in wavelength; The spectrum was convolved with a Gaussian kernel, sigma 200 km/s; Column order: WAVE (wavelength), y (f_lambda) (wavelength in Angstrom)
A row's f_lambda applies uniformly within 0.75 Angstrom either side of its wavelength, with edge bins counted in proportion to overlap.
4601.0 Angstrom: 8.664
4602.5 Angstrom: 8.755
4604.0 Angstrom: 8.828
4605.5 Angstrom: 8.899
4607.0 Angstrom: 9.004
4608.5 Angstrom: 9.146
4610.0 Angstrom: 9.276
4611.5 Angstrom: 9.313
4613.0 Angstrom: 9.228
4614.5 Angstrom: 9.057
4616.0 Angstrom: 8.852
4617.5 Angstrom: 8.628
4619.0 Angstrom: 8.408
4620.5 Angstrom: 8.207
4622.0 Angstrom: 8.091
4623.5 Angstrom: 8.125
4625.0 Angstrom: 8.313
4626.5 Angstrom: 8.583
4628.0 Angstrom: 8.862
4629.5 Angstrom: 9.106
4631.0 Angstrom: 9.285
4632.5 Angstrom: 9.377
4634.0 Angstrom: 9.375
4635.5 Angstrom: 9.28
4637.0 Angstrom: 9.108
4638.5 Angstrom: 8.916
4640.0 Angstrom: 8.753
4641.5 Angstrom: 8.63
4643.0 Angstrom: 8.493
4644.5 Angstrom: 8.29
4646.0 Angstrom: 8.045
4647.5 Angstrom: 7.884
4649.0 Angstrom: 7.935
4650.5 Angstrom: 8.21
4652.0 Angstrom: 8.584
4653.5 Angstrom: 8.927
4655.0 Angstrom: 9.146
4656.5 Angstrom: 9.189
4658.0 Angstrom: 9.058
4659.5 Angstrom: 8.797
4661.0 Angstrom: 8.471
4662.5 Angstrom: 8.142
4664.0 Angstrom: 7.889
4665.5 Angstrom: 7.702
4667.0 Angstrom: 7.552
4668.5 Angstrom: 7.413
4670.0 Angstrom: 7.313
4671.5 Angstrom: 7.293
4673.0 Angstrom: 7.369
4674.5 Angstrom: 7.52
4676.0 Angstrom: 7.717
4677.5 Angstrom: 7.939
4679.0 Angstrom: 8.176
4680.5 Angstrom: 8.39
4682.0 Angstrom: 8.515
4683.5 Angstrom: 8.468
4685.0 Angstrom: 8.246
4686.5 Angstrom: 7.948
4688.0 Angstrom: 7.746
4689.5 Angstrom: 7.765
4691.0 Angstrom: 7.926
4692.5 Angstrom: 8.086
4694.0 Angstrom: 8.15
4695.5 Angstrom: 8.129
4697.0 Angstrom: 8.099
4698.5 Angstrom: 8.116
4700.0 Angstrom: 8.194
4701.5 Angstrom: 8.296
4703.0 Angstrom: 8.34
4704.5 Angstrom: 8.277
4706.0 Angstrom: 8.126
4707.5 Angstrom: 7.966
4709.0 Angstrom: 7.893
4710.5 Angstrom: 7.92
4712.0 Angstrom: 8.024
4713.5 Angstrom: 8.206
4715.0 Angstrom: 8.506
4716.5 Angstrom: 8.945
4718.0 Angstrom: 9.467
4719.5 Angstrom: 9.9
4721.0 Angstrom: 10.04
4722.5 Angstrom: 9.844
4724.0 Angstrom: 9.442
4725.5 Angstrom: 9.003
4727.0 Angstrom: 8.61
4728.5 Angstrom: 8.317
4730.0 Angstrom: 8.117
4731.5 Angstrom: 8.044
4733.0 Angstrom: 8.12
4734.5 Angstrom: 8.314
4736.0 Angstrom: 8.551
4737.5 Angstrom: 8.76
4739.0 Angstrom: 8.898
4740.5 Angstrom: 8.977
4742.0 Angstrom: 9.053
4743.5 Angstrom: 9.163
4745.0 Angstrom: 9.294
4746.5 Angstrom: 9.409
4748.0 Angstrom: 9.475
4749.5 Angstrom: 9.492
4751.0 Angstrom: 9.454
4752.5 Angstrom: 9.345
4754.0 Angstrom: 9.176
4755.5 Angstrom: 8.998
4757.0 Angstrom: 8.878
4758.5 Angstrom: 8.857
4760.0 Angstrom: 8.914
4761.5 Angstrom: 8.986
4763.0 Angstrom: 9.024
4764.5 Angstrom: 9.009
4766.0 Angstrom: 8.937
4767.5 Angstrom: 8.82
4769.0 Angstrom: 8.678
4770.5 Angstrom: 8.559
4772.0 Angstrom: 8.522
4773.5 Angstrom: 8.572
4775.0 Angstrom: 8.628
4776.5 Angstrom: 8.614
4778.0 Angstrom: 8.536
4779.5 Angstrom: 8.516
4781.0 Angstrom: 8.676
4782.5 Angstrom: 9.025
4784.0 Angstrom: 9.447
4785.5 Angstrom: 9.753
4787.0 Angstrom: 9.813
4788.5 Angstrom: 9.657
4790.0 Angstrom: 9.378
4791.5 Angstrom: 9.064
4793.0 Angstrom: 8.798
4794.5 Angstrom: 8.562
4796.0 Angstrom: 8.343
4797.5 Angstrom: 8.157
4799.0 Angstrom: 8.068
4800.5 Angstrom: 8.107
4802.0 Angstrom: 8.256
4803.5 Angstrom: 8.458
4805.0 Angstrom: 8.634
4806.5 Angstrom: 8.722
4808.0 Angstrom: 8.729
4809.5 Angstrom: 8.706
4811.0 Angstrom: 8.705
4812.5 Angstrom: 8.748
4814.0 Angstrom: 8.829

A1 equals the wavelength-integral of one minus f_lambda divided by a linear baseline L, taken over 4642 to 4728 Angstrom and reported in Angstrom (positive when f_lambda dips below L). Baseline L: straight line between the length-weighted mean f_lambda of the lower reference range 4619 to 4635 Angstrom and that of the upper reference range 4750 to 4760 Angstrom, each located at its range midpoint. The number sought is 5.7 Angstrom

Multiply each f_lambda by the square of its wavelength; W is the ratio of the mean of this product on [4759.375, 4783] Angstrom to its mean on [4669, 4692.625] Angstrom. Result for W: 1.2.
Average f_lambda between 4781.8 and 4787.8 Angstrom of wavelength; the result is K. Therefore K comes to 9.51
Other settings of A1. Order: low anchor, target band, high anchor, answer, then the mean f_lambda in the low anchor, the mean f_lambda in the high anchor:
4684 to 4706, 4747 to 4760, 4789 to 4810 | -1.29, 8.1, 8.58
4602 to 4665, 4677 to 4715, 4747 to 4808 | 2.86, 8.72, 8.87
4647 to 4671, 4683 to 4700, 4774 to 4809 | 0.66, 8.26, 8.78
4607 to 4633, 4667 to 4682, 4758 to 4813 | 1.85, 8.82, 8.78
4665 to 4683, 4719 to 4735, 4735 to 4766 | -0.40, 7.75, 9.08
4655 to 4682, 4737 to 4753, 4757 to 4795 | -0.99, 8.04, 8.94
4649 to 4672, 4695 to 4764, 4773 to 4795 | -0.69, 8.25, 9.01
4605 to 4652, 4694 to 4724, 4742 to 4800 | 1.04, 8.73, 8.96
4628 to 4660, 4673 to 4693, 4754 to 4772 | 1.83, 8.78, 8.88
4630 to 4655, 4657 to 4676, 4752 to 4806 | 1.83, 8.71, 8.82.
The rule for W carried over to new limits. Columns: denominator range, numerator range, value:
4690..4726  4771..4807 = 1.06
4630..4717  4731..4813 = 1.11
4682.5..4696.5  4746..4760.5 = 1.17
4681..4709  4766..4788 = 1.13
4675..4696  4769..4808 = 1.13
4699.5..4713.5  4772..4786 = 1.12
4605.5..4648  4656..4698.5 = 0.93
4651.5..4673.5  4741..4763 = 1.16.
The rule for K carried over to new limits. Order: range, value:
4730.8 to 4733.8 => 8.09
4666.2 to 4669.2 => 7.49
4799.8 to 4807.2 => 8.44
